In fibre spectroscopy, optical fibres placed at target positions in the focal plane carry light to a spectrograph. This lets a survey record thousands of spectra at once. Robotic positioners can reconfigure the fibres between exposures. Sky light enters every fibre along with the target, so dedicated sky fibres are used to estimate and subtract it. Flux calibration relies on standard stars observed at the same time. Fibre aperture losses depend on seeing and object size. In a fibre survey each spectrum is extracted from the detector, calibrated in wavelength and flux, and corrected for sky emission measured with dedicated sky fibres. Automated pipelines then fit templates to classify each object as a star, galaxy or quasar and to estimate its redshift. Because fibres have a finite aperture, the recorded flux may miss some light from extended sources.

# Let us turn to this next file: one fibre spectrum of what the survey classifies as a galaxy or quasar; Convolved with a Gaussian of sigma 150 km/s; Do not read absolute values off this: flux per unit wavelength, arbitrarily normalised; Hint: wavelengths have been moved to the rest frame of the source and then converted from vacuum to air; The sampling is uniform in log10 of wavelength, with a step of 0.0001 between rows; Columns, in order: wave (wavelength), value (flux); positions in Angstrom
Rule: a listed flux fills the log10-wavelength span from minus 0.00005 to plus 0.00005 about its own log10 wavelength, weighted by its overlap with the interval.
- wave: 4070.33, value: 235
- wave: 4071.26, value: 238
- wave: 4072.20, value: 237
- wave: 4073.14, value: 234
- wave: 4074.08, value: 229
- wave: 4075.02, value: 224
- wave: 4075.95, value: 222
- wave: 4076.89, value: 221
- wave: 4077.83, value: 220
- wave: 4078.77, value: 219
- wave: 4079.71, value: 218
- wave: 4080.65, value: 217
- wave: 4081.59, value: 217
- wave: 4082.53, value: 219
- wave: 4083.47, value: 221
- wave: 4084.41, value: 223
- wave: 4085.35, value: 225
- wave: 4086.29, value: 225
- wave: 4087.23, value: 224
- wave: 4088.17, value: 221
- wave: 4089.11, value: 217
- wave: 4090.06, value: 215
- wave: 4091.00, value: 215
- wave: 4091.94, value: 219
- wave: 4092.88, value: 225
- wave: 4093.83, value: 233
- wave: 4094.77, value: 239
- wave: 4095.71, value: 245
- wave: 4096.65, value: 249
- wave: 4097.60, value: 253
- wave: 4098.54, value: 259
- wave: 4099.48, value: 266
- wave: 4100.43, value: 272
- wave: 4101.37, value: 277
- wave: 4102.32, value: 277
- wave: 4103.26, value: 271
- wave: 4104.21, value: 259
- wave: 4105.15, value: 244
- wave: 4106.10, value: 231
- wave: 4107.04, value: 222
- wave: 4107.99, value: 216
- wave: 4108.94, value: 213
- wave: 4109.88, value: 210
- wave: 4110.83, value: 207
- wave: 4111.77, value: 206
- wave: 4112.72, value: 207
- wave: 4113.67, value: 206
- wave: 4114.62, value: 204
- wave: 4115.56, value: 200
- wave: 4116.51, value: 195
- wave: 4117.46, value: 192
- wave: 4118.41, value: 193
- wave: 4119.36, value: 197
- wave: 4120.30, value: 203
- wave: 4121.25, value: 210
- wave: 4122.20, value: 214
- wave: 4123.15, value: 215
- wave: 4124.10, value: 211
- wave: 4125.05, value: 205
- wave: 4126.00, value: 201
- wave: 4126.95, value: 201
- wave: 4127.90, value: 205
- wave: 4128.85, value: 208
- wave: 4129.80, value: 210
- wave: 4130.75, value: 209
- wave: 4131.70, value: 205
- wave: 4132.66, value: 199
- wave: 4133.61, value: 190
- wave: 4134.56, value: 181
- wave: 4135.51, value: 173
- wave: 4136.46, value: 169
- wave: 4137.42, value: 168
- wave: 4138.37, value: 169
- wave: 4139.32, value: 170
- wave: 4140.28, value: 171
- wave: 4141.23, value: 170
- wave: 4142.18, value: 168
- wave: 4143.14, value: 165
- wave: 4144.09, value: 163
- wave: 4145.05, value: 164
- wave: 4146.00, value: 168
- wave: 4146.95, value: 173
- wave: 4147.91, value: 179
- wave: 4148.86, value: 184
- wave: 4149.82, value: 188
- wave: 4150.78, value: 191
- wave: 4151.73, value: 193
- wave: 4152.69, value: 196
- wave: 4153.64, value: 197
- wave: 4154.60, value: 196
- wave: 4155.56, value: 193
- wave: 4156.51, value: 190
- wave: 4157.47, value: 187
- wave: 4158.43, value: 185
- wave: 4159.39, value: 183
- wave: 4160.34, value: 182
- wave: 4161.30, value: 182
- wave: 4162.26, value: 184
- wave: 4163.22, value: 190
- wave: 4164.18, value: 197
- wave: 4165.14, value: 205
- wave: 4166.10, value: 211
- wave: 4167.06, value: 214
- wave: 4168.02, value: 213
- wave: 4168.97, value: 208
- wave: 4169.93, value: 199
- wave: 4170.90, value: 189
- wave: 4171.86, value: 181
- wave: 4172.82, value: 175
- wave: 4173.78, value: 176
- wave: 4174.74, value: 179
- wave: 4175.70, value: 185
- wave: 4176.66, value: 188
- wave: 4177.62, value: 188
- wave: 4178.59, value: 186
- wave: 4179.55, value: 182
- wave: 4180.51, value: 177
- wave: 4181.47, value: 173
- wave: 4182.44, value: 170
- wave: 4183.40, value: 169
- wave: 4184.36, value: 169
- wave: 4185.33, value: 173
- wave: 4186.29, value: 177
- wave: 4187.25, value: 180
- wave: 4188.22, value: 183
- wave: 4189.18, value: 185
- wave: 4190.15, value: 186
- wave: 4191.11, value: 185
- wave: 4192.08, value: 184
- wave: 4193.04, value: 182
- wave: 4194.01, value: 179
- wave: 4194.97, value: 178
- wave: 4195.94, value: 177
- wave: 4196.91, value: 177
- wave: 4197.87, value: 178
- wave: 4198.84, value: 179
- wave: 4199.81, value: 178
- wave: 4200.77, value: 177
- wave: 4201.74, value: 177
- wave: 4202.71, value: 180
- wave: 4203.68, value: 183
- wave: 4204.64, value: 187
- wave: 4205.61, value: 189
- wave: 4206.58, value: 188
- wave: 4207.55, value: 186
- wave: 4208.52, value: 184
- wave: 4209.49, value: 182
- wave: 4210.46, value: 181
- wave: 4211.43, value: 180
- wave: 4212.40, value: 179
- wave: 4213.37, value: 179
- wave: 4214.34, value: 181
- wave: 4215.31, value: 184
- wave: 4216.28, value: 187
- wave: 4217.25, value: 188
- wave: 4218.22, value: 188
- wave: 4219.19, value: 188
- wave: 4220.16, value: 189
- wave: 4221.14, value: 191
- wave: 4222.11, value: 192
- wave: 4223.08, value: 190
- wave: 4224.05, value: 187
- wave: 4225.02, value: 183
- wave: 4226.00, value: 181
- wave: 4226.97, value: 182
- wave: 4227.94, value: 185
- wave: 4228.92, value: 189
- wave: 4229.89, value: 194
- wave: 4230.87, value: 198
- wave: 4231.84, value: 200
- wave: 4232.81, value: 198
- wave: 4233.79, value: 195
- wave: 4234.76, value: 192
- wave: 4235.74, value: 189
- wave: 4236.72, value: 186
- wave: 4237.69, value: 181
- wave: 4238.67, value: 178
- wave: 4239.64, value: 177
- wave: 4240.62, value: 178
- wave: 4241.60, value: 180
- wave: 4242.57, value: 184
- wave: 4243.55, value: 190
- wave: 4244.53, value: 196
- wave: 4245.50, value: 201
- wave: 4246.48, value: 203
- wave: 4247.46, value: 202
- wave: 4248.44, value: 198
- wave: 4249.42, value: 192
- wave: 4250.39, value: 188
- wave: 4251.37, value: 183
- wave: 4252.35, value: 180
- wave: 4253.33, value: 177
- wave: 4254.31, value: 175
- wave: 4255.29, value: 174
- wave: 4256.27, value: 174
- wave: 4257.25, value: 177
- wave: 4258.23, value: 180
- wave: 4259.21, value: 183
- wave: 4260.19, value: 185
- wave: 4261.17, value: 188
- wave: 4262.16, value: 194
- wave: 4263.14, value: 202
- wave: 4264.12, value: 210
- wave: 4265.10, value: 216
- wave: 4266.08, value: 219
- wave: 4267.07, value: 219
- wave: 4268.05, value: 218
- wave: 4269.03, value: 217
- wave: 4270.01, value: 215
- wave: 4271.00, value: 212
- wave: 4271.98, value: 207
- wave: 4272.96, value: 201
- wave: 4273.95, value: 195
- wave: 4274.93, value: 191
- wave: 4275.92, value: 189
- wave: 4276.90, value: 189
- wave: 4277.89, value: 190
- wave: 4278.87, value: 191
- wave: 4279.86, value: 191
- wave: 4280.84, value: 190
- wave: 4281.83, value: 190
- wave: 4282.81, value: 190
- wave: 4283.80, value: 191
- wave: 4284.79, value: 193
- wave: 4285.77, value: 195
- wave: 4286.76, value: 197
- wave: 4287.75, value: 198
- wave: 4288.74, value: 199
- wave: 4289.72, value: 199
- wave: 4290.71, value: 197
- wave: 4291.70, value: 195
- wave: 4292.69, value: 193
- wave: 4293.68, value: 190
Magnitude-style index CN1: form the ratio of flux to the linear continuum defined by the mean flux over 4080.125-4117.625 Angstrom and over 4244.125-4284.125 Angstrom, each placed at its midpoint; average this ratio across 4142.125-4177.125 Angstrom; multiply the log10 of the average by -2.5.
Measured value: 0.155 mag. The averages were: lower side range 229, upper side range 195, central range 187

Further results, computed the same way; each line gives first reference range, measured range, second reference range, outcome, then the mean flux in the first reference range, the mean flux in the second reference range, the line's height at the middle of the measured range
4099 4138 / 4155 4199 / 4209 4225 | 0.07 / 213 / 185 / 197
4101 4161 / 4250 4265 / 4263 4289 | 0.08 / 199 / 201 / 200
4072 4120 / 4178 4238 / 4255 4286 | 0.13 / 226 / 196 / 207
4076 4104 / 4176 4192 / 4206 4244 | 0.12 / 235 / 186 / 201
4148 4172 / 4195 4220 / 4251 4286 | 0.07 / 193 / 194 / 194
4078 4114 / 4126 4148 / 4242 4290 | 0.22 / 231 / 195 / 222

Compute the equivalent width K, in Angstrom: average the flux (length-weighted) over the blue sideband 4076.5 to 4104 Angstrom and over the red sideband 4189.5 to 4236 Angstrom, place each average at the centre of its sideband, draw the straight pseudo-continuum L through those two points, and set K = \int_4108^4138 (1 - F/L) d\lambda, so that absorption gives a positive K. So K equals 2.9 Angstrom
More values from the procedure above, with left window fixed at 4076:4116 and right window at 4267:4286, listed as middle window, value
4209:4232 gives 2.38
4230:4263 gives 2.62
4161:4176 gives 1.63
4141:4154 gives 2.47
